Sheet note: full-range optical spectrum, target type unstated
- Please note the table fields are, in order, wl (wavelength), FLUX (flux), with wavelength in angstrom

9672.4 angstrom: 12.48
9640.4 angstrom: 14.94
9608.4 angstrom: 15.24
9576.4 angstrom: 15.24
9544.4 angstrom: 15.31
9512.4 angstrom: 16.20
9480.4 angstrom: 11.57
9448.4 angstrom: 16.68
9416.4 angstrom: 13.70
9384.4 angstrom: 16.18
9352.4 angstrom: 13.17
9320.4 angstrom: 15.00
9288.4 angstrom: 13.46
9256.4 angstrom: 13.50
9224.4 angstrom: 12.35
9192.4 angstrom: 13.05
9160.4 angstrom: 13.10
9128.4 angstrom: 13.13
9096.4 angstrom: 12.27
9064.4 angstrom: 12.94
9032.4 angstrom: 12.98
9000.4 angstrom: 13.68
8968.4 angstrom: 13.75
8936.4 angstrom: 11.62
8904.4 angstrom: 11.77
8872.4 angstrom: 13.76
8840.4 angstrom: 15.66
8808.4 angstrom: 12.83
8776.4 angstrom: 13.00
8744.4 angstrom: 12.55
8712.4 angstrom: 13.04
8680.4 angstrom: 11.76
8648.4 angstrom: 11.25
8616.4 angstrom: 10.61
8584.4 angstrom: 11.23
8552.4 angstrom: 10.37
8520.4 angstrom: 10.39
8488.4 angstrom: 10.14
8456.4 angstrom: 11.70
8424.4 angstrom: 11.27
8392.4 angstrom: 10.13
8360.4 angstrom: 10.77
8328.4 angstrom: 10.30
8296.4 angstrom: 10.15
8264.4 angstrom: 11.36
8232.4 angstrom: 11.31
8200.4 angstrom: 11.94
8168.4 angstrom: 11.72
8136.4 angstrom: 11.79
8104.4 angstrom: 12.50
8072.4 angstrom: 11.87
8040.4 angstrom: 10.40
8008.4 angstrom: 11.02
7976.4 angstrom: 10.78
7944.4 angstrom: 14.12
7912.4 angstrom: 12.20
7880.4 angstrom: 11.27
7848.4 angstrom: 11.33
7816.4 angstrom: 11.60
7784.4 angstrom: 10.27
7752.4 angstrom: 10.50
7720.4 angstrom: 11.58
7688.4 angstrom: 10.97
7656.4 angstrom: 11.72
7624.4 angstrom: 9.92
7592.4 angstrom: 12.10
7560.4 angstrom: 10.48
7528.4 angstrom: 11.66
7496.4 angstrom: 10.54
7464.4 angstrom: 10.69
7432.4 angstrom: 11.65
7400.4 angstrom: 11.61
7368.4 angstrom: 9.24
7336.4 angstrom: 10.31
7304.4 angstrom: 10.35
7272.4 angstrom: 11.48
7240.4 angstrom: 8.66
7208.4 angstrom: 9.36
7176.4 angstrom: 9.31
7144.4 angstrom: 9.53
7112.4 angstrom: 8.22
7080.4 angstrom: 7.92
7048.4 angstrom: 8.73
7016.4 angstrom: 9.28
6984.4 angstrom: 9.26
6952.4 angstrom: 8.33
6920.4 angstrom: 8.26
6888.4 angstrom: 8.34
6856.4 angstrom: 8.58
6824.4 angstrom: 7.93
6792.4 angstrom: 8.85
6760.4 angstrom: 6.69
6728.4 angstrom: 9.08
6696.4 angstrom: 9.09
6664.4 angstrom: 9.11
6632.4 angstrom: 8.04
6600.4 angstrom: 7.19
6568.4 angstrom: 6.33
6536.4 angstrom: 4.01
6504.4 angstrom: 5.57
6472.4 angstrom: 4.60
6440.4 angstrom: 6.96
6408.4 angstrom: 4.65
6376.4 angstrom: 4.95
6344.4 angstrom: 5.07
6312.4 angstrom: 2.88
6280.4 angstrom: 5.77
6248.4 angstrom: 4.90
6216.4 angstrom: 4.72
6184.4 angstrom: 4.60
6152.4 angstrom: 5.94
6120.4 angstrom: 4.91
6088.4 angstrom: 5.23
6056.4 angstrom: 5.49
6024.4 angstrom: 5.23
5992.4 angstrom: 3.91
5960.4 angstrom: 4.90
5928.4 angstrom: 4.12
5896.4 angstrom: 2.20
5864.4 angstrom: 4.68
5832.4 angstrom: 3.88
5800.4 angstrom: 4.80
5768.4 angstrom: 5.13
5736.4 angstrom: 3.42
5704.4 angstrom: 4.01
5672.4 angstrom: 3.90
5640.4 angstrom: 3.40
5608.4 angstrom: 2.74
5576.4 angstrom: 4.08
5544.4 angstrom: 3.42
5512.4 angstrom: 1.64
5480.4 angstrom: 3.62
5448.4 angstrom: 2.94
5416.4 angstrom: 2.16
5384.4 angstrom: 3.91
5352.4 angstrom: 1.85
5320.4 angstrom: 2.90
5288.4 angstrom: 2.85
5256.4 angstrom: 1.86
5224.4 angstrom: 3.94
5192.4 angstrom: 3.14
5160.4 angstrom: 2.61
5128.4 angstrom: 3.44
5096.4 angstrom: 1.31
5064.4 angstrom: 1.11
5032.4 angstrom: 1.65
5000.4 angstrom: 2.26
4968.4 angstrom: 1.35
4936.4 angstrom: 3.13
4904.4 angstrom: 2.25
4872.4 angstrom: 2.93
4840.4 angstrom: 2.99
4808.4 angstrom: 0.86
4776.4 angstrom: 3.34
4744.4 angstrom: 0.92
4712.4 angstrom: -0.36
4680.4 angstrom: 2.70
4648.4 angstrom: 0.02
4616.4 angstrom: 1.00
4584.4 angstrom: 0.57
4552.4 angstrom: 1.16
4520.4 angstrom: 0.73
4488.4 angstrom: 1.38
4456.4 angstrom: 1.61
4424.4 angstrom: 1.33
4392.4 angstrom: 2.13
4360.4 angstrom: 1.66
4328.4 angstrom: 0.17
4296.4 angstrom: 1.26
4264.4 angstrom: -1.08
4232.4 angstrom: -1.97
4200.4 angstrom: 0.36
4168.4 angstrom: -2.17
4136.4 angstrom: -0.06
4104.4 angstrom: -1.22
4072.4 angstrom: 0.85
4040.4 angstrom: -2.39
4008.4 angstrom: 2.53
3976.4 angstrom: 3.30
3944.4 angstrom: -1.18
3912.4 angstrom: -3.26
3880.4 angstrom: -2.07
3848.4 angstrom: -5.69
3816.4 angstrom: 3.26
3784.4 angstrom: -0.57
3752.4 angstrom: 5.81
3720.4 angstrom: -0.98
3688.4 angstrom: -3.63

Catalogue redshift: 0.65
